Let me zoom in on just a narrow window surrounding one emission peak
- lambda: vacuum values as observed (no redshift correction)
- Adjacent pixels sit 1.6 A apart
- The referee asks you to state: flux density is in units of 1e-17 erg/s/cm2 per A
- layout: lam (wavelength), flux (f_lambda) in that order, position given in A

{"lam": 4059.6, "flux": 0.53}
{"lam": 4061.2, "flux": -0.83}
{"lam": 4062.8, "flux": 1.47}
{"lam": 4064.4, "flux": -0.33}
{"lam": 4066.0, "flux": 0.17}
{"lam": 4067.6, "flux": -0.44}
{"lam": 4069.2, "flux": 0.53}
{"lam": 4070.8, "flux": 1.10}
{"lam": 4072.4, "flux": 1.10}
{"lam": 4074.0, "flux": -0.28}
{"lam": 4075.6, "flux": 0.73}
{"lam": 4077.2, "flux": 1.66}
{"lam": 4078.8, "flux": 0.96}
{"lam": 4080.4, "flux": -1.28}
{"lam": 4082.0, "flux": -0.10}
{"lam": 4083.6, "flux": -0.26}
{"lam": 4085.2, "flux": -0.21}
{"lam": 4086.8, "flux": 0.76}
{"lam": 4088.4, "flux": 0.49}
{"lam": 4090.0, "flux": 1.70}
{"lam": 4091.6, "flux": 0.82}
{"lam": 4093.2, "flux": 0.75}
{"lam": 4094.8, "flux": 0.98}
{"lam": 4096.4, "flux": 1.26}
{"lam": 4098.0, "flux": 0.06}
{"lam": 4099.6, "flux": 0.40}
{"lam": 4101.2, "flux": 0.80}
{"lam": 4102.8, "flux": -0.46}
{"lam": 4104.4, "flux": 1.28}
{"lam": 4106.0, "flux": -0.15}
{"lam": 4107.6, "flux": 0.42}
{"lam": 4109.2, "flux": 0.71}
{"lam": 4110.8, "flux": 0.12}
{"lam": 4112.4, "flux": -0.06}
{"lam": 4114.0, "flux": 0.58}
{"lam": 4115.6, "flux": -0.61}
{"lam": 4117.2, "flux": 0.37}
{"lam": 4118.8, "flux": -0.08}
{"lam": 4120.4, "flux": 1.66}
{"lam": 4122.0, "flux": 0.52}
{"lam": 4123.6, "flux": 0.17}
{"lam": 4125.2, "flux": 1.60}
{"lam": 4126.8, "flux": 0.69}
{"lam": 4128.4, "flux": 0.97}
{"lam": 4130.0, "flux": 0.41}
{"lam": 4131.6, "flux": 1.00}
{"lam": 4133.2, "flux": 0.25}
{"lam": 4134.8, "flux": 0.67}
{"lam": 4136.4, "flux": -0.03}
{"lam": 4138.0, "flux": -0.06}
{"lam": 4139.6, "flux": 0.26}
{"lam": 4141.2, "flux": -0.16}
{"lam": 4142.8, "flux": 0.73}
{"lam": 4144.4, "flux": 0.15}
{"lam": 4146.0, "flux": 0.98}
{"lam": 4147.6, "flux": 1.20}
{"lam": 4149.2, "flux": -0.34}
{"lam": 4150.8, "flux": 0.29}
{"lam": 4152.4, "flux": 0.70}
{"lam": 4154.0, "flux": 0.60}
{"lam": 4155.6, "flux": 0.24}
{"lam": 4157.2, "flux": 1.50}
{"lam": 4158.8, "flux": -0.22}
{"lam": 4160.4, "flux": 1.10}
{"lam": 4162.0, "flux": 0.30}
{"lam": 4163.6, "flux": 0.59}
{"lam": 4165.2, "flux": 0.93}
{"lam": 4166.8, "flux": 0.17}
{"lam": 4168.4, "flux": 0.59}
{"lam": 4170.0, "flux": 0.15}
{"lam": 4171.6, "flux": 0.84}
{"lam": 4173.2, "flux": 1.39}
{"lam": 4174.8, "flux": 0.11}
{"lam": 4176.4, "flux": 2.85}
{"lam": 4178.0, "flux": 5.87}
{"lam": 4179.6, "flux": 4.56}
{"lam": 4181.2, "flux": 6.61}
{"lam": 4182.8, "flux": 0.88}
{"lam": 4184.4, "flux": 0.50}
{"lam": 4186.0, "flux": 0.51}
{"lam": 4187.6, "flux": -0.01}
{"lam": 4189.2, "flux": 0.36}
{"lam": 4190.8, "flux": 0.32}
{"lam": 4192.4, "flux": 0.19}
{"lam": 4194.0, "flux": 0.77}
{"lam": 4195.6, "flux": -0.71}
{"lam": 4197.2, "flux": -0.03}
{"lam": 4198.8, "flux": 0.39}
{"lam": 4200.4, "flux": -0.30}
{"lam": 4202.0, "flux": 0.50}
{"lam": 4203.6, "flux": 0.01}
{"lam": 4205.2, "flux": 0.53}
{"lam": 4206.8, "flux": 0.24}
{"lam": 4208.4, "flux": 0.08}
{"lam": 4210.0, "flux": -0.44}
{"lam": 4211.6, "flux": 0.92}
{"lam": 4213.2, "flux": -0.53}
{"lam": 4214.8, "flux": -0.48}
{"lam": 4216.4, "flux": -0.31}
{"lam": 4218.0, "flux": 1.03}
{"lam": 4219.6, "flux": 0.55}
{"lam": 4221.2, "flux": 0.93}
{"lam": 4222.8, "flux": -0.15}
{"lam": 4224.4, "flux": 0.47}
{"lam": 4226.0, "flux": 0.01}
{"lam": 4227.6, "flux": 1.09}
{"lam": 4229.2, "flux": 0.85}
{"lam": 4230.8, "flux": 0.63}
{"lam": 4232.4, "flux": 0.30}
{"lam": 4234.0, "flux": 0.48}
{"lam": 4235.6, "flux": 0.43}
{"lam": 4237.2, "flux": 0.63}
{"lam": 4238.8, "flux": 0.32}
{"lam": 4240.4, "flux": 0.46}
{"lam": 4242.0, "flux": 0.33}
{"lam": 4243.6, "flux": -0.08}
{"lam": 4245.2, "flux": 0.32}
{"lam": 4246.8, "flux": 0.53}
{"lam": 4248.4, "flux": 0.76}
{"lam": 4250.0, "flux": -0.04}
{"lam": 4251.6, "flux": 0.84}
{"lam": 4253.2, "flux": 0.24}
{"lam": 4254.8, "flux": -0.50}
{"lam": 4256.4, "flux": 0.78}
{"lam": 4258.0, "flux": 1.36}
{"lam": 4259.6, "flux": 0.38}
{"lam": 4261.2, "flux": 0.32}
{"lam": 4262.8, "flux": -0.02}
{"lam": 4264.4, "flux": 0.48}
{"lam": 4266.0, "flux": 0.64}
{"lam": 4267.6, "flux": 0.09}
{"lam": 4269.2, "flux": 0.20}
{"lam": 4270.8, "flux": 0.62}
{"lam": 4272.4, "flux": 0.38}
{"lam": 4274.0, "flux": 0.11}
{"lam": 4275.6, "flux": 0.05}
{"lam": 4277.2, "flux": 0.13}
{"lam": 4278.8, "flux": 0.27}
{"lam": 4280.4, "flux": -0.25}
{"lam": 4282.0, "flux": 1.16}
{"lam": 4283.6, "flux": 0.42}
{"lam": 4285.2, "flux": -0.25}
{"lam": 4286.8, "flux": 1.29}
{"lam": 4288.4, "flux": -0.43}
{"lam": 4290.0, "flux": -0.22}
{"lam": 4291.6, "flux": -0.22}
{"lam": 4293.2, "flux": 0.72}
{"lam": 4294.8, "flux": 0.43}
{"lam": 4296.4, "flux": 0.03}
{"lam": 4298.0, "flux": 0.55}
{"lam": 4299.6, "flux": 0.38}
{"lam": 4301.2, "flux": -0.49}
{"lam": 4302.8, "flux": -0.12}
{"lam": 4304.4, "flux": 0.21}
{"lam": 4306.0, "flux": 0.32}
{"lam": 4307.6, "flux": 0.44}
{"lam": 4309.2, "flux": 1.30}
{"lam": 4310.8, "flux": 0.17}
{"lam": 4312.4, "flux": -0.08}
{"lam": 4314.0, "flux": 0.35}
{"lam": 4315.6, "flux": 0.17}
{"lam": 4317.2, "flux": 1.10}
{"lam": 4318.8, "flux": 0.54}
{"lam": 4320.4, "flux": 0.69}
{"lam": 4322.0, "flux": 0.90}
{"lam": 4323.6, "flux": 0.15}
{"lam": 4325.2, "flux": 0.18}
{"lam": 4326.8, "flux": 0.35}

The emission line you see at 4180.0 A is [O II]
